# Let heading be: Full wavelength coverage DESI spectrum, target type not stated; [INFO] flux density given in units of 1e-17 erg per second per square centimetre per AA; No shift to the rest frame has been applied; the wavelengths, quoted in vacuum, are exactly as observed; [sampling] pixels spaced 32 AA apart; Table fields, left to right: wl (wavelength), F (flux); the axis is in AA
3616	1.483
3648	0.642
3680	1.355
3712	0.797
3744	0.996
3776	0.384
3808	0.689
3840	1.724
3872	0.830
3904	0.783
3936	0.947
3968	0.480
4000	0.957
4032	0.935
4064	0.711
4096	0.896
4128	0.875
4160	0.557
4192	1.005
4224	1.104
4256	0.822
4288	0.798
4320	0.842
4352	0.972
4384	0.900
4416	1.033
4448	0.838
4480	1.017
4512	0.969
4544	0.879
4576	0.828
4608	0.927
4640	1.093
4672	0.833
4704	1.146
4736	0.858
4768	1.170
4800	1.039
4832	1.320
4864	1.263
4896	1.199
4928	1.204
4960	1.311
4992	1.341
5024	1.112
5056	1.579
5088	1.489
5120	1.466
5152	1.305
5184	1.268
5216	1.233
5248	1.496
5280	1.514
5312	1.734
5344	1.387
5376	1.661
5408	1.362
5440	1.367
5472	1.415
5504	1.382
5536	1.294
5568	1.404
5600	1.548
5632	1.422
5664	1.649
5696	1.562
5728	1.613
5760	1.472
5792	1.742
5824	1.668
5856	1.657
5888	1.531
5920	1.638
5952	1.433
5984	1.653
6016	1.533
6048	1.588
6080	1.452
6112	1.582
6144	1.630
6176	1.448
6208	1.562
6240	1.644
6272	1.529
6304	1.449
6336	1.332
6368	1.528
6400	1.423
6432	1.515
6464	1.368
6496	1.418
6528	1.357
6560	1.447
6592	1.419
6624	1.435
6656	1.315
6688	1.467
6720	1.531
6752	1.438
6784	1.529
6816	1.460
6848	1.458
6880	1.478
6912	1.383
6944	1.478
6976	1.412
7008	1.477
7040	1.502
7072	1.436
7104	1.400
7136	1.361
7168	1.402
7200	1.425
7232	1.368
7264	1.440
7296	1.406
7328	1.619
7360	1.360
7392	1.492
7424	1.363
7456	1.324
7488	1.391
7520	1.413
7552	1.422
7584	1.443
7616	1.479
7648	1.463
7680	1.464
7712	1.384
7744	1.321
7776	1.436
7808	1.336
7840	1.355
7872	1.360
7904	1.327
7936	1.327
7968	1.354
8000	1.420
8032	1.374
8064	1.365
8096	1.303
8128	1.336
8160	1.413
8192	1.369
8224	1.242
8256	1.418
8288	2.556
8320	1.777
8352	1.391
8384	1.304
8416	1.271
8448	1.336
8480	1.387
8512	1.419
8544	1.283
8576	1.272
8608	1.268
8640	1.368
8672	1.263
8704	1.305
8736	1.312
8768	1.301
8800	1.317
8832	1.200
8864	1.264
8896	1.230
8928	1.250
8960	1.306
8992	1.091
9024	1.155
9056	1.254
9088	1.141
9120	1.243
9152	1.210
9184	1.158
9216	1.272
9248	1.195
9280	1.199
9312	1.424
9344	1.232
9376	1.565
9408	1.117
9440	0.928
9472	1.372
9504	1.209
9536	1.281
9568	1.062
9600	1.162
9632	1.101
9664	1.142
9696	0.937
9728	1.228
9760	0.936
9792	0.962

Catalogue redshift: 0.26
